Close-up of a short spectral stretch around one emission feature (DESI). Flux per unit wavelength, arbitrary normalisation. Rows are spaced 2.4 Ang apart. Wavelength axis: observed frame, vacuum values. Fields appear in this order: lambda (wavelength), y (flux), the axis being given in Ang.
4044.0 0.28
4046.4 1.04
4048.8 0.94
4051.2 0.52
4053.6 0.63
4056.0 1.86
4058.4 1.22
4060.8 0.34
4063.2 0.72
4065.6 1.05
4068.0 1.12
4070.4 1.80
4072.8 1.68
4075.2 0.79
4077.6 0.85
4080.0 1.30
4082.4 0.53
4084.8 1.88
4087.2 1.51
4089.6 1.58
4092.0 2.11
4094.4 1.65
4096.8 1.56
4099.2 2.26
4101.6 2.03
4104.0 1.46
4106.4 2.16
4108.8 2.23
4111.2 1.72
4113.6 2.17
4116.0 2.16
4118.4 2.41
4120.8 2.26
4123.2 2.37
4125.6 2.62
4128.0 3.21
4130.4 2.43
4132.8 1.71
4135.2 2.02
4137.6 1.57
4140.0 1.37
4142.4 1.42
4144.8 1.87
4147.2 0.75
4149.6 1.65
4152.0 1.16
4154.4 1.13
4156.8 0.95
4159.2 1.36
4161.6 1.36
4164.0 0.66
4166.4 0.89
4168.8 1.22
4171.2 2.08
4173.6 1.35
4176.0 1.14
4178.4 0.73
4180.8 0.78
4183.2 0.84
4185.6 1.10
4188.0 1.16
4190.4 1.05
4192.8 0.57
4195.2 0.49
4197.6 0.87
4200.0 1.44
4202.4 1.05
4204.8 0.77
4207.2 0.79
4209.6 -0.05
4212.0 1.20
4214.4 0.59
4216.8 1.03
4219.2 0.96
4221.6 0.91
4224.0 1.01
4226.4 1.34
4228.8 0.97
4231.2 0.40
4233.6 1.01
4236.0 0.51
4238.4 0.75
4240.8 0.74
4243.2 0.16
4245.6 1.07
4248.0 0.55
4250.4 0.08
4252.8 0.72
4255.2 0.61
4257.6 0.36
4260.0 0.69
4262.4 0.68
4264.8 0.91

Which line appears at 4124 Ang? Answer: C IV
